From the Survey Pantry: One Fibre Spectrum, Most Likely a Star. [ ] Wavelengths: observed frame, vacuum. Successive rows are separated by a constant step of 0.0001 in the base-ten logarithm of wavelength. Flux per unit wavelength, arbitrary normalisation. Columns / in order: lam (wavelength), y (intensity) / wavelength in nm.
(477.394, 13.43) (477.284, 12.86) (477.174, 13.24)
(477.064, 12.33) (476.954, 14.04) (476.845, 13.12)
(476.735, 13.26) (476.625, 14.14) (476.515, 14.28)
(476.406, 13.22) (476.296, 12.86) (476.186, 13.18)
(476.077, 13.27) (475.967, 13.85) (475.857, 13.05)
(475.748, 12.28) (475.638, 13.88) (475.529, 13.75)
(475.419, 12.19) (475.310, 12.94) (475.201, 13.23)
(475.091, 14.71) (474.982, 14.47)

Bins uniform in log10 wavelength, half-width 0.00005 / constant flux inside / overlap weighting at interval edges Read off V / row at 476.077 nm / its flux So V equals 13.27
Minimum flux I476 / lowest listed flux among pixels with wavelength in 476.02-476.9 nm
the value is 12.86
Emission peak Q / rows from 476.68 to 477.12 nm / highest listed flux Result 14.04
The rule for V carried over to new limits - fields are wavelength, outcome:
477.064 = 12.33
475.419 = 12.19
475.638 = 13.88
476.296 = 12.86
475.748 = 12.28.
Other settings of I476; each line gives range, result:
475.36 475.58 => 12.19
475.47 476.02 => 12.28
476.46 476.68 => 14.14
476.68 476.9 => 13.12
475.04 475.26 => 13.23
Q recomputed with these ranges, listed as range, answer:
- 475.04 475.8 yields 14.71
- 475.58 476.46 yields 13.88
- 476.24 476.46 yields 13.22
